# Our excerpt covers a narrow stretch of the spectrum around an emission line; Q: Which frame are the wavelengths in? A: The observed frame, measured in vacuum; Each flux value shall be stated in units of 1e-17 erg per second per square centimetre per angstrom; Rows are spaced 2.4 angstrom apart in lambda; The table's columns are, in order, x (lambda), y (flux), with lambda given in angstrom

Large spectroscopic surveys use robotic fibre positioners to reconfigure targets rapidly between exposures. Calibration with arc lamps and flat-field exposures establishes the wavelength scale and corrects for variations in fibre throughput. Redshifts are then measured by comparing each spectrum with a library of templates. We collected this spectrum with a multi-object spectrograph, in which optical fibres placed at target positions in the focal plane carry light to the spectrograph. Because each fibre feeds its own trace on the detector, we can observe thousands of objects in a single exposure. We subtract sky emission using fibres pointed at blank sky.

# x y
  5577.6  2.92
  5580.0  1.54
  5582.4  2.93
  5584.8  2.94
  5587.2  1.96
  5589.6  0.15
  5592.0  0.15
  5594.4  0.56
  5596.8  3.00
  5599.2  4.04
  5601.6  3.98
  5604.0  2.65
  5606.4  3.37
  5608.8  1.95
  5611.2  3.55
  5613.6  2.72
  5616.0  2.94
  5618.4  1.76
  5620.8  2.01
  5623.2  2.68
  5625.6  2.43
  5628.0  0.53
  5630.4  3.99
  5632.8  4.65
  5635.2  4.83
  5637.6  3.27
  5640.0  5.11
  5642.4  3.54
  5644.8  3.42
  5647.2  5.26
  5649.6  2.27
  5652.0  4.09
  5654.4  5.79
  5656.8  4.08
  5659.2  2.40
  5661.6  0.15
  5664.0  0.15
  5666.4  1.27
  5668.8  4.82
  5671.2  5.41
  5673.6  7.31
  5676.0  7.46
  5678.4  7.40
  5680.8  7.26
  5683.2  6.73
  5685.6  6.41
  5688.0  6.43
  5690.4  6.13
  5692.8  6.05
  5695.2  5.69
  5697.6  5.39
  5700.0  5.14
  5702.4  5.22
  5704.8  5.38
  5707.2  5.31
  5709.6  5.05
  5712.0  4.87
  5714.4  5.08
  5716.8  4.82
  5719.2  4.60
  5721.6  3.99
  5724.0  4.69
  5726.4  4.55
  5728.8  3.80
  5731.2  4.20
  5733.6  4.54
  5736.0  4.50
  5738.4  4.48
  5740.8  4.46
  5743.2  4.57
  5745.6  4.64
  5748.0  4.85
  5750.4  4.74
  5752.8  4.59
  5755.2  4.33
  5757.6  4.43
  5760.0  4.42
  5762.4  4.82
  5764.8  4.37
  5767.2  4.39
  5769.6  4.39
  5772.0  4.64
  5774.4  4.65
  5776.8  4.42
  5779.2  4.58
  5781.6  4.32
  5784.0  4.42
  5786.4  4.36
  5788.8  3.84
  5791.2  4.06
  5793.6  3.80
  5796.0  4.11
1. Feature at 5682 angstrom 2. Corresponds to Lyman alpha 1216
